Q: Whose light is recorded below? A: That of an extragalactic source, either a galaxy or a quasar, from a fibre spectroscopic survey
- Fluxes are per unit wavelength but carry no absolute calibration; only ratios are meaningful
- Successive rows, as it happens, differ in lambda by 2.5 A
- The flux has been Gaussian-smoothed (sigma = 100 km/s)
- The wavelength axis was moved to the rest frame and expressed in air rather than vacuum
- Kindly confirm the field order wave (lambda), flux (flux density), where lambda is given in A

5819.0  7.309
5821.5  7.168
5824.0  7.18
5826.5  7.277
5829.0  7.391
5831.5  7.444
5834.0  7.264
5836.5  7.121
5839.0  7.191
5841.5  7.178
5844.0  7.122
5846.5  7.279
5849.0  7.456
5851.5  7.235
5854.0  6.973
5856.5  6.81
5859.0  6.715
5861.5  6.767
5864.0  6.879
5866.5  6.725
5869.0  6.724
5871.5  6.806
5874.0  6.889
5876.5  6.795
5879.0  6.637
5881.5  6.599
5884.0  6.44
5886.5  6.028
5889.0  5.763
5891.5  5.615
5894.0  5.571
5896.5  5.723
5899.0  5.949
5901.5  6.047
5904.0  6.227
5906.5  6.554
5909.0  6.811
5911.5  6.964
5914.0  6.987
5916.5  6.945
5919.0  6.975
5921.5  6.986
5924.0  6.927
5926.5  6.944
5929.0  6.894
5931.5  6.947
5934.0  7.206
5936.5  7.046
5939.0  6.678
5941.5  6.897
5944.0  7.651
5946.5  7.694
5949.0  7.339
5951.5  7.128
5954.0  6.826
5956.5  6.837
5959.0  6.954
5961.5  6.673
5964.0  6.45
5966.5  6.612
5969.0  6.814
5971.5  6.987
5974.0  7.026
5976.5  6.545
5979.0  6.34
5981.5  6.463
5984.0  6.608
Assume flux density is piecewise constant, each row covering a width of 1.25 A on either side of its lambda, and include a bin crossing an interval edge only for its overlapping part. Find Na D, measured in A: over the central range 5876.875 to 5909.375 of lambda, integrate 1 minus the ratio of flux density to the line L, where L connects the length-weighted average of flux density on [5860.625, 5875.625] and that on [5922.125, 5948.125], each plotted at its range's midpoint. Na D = 3.6 A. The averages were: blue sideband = 6.8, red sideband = 7.09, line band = 6.15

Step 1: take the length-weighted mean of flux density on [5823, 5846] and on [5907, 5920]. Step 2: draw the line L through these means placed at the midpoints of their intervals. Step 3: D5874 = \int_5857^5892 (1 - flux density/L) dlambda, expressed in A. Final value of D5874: 2.6 A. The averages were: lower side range 7.24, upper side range 6.91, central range 6.55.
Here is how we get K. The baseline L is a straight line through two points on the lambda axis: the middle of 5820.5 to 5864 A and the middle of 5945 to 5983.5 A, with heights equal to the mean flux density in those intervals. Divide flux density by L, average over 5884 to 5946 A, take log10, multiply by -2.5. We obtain 0.057 mag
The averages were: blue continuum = 7.14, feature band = 6.61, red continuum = 6.85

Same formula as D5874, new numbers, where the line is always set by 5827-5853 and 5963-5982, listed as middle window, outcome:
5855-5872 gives 0.9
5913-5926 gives -0.1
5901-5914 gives 0.7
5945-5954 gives -0.7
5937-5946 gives -0.4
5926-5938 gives -0.3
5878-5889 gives 1.1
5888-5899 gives 2.1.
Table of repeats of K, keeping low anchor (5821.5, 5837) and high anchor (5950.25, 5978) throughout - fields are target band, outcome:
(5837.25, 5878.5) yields 0.032 mag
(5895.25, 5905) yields 0.175 mag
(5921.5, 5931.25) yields 0.000 mag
